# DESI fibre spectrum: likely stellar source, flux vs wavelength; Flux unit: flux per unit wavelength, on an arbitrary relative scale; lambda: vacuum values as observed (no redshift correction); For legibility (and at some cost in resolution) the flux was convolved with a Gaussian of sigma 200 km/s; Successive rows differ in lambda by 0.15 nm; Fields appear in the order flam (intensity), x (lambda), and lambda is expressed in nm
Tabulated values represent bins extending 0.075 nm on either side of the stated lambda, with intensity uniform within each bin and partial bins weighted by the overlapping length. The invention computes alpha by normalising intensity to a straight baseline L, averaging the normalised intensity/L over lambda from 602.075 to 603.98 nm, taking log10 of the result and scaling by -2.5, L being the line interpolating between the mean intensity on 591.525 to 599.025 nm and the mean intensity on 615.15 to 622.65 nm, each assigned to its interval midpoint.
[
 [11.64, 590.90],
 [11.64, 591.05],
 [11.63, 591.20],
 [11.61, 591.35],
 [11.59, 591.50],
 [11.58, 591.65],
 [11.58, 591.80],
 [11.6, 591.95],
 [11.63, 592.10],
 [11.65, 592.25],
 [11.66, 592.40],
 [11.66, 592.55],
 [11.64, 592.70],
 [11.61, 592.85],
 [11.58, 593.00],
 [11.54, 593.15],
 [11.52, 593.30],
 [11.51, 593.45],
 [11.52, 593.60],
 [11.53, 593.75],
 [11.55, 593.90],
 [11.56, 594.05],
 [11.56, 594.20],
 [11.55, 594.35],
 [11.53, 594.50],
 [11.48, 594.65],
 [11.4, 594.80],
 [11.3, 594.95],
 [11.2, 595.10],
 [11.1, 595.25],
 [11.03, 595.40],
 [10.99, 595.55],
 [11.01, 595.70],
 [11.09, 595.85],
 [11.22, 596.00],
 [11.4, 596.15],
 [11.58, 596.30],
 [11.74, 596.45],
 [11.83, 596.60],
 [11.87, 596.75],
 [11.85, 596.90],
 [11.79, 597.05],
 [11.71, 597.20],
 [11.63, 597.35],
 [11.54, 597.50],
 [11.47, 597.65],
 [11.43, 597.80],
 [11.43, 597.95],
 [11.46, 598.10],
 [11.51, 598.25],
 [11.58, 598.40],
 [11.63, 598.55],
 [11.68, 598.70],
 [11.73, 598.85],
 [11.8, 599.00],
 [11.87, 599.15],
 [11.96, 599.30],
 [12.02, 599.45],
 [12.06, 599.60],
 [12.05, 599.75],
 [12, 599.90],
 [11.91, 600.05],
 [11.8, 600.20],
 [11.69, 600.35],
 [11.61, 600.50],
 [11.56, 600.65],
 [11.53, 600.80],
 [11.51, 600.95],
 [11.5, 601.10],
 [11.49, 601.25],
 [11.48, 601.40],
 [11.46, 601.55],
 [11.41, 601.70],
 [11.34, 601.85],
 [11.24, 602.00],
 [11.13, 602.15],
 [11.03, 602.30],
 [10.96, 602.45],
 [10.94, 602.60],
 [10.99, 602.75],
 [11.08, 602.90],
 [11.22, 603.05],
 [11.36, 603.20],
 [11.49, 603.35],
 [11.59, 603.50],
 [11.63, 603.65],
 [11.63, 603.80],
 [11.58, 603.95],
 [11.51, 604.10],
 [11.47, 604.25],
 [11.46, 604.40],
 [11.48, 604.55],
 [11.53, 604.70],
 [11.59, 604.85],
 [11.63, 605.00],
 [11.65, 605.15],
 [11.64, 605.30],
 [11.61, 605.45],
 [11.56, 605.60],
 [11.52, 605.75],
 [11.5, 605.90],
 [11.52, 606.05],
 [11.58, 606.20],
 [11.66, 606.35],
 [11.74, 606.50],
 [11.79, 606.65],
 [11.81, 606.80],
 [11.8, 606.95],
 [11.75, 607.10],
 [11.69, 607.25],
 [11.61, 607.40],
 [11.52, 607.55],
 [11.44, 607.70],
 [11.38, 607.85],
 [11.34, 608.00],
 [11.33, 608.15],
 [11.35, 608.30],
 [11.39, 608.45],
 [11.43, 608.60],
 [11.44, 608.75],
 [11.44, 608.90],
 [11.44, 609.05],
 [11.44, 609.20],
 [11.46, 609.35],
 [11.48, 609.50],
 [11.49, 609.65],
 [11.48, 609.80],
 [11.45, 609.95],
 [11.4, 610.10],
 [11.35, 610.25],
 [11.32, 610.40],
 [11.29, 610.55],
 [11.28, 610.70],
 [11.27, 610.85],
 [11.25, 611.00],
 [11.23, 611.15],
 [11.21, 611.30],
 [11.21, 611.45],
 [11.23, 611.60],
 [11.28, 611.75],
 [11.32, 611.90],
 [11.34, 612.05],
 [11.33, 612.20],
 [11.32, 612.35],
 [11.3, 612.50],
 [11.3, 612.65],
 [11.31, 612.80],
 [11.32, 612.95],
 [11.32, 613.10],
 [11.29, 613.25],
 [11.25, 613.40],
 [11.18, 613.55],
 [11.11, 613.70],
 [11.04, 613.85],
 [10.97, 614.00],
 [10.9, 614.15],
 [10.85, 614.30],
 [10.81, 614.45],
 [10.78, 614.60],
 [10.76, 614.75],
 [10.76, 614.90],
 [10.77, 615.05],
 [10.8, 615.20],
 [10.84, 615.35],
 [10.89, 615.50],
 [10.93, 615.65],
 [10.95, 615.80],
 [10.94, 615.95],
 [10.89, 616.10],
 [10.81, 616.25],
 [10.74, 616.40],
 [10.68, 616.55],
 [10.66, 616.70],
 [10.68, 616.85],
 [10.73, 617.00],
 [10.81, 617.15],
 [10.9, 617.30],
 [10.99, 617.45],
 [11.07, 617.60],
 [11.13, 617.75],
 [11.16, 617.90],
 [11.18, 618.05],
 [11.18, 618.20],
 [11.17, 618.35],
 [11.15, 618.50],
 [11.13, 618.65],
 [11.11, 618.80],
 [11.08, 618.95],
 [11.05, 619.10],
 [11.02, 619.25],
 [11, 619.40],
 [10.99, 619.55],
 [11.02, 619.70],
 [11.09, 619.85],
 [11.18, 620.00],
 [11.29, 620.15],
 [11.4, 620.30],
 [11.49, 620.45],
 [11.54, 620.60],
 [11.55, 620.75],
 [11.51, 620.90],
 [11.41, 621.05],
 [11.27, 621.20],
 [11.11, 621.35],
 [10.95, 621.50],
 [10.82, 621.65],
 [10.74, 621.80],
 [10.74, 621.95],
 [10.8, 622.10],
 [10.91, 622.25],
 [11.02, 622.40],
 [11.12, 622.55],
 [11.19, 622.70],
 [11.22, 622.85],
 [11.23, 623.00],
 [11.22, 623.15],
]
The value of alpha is 0.01 mag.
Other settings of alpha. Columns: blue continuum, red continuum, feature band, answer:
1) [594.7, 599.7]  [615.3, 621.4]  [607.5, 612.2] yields -0.01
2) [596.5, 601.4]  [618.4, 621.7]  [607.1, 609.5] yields 0.00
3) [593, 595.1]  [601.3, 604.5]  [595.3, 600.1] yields -0.02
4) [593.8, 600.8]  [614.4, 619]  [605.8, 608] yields -0.03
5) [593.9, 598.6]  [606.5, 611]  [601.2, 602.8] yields 0.02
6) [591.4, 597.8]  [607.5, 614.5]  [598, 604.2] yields -0.01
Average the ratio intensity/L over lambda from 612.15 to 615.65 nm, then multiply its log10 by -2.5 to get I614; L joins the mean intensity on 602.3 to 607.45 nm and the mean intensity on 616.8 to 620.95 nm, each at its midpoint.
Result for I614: 0.02 mag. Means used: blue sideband 11.5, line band 11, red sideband 11.1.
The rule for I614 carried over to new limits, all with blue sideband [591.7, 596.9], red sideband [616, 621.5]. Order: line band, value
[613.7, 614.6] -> 0.024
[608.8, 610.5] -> -0.019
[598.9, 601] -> -0.040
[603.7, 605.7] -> -0.024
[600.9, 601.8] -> -0.010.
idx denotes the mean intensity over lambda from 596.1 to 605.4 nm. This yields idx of 11.6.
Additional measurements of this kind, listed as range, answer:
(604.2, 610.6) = 11.5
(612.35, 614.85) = 11.1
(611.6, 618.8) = 11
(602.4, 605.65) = 11.4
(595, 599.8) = 11.6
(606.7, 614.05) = 11.4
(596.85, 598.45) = 11.6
